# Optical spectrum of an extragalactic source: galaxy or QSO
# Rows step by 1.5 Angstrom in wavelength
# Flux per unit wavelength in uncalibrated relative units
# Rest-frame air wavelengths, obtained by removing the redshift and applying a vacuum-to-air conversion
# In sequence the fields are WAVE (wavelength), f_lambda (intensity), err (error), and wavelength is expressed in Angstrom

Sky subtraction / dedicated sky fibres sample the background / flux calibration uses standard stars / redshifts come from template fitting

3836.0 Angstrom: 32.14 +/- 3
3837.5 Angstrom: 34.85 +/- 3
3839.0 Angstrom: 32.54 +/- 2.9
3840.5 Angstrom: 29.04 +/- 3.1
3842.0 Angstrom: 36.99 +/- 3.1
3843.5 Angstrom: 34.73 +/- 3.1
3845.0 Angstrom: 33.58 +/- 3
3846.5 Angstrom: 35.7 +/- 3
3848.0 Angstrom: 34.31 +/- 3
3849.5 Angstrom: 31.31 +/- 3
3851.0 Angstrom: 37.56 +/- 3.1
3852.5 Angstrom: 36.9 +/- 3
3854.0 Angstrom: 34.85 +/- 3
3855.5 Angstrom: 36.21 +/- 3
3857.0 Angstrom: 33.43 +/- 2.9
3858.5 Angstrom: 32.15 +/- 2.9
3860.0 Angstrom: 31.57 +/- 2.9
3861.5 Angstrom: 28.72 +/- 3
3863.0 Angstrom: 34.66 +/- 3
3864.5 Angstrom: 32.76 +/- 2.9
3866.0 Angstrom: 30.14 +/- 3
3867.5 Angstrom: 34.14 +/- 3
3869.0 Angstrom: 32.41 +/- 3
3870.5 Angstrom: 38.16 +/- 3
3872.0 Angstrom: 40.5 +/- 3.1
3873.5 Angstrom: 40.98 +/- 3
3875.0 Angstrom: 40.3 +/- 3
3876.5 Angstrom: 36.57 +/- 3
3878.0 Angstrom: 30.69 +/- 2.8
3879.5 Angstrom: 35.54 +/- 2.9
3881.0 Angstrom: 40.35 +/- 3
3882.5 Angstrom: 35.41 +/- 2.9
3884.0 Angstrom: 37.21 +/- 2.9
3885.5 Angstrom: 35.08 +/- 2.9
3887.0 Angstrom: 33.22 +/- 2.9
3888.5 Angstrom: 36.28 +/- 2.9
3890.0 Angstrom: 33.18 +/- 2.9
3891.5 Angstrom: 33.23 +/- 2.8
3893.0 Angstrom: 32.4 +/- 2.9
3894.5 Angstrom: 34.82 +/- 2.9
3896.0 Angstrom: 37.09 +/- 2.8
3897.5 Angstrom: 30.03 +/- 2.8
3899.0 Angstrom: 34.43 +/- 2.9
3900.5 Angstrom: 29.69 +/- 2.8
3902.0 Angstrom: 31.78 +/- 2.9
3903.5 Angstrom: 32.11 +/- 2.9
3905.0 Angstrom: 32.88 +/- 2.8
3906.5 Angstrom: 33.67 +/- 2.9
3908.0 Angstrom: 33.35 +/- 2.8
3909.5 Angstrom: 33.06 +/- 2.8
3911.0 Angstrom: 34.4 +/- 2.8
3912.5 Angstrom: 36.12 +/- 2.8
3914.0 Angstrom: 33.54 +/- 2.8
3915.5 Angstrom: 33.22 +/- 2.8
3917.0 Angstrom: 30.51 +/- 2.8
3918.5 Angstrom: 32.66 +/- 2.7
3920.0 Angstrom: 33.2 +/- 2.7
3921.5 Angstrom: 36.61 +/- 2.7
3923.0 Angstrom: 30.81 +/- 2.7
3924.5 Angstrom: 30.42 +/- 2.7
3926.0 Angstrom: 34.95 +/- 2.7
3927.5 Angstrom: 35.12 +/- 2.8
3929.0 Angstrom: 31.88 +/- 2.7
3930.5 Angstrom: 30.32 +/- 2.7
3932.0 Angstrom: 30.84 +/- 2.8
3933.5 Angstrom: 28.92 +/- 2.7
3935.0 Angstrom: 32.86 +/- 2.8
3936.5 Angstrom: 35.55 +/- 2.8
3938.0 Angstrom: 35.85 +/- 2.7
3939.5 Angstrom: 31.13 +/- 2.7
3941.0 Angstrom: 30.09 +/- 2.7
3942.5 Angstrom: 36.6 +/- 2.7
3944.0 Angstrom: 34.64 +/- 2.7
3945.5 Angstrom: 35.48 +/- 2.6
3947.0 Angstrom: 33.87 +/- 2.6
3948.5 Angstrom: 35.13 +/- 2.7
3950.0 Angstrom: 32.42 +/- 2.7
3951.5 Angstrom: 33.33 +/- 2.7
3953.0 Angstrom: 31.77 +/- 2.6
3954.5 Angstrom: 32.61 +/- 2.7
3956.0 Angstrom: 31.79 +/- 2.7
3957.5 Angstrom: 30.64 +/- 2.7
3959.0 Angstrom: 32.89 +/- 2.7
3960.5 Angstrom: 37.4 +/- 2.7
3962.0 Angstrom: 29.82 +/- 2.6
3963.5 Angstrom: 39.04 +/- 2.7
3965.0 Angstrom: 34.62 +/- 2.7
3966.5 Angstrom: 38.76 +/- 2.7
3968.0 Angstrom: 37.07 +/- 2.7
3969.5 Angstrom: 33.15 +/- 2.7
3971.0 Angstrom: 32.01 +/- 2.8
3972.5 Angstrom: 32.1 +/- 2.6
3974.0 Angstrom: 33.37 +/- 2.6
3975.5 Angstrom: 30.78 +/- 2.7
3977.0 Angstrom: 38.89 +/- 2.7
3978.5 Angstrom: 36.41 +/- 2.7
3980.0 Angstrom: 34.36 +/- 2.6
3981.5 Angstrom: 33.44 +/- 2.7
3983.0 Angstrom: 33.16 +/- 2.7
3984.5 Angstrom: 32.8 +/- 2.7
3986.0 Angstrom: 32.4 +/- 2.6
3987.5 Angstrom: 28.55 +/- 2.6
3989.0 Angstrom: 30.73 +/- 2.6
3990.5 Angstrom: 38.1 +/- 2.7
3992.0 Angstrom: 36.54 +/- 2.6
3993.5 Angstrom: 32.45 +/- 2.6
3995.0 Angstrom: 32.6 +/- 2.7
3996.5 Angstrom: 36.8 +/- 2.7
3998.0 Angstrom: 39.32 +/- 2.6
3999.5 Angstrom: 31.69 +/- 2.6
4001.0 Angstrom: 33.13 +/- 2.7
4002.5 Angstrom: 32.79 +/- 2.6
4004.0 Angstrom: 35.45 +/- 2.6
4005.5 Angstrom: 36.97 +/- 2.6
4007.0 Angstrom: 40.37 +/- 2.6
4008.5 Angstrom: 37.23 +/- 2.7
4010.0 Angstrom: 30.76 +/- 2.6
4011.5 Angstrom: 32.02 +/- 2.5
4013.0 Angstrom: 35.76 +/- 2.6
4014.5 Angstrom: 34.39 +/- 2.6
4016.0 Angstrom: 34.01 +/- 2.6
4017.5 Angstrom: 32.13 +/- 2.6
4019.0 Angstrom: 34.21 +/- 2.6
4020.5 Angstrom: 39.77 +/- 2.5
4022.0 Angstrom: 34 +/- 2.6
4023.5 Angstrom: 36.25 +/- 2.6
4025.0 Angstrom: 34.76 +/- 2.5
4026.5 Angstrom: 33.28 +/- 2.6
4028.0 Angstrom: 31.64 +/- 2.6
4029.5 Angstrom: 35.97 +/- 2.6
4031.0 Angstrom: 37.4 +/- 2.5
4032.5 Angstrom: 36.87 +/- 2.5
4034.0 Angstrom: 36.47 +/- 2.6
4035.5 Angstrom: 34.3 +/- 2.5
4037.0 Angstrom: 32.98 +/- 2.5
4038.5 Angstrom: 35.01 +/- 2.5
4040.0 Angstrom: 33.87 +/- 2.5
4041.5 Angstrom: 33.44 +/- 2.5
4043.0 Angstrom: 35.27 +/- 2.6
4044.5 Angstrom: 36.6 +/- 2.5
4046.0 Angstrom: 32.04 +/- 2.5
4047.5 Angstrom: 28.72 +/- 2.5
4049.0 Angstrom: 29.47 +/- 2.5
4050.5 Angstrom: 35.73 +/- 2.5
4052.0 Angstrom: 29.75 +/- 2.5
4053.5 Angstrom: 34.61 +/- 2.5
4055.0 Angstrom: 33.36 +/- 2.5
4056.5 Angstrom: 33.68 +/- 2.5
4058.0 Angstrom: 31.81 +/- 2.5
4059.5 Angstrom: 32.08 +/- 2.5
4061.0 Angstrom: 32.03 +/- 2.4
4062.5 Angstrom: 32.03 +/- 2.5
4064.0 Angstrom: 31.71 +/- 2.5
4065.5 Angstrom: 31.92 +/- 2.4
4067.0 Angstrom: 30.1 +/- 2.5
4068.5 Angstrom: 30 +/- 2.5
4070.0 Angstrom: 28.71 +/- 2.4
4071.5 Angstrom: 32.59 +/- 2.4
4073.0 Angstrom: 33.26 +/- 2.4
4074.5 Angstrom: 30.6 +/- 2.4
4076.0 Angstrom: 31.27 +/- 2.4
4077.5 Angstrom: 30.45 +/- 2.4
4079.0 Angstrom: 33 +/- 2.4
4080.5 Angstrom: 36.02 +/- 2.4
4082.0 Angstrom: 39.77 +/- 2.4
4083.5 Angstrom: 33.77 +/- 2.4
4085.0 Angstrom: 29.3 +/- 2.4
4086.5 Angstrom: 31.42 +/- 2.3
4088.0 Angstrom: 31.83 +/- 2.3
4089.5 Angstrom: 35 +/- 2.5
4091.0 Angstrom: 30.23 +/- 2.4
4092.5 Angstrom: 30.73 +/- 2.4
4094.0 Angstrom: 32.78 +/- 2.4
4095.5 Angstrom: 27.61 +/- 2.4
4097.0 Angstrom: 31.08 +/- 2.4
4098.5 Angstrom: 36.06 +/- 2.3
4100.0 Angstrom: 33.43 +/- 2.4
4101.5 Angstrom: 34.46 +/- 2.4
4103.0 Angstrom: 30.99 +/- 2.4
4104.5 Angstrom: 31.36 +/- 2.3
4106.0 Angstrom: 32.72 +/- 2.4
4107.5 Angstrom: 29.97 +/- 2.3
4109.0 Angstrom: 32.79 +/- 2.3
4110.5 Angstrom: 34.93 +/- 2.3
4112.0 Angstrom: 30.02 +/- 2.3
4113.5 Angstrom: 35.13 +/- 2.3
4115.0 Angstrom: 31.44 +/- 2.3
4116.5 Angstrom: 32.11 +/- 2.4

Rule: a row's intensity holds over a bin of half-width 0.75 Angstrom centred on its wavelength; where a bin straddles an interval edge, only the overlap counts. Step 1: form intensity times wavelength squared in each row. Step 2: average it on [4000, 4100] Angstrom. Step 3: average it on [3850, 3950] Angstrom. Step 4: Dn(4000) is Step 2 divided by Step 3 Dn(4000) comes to 1.06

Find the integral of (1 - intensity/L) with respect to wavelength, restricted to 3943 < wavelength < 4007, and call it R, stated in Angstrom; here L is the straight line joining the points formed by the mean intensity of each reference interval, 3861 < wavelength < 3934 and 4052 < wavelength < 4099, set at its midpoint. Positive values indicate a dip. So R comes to -1.9 Angstrom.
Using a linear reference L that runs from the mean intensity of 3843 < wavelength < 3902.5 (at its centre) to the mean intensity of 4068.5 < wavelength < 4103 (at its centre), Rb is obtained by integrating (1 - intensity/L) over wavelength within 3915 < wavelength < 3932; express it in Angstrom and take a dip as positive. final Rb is 0.7 Angstrom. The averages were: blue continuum 34.6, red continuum 32.3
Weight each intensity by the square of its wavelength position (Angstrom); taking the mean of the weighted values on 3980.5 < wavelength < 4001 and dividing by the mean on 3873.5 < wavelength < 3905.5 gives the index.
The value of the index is 1.03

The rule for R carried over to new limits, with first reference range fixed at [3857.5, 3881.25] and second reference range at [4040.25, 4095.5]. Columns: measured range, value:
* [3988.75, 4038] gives -2.86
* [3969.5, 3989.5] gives 0.24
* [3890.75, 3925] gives 1.29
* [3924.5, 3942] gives 0.80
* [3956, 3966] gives -0.10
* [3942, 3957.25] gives 0.09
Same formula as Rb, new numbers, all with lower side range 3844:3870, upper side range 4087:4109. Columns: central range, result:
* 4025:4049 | -1.25 Angstrom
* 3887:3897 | -0.27 Angstrom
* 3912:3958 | 0.15 Angstrom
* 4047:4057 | 0.03 Angstrom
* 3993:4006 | -0.75 Angstrom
